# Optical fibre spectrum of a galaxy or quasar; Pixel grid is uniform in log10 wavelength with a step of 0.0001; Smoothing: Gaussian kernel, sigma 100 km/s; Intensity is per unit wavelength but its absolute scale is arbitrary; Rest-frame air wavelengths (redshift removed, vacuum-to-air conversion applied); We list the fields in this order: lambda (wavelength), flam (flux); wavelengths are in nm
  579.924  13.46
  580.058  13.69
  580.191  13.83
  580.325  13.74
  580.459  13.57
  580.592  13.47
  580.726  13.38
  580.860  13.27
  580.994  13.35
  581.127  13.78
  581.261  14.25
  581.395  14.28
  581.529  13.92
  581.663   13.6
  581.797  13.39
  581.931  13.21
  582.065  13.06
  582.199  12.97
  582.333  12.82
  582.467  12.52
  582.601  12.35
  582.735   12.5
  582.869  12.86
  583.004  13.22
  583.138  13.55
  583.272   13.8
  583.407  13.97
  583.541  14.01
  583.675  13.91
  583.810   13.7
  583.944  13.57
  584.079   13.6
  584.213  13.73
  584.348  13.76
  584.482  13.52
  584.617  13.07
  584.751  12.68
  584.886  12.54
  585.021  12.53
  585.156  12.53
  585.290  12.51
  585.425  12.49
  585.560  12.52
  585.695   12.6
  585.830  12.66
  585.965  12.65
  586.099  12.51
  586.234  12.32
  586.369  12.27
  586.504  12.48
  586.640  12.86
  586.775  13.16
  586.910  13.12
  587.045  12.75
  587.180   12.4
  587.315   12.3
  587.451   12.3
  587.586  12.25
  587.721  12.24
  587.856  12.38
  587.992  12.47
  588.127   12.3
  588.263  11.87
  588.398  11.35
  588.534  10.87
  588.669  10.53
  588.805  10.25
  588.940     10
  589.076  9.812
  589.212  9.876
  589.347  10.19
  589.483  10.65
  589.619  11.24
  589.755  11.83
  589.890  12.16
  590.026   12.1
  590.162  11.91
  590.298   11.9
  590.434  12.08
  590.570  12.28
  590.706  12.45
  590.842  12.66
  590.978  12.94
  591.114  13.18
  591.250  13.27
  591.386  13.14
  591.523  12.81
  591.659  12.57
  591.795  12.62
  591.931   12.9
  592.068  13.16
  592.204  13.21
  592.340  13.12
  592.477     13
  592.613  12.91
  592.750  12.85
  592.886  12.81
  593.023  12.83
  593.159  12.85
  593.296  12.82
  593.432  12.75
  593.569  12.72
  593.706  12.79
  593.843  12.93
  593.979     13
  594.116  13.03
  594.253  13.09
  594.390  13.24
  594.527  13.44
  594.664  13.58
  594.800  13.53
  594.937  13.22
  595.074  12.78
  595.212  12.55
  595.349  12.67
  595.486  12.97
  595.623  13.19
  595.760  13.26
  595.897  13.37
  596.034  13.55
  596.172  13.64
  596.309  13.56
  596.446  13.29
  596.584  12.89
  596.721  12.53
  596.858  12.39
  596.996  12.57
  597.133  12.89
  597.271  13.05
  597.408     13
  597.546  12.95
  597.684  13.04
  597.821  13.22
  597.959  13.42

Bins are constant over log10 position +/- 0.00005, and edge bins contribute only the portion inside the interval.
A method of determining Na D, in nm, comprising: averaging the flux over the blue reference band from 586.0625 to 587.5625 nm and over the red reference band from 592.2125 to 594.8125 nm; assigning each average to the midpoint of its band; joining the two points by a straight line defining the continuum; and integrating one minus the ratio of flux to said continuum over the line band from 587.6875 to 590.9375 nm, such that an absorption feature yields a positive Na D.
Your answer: 0.32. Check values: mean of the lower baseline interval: 12.6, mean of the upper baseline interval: 13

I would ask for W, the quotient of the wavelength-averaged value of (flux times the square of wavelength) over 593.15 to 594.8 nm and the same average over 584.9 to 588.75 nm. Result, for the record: 1.08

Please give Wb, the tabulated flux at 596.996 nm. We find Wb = 12.57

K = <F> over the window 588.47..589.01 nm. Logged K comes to 10.4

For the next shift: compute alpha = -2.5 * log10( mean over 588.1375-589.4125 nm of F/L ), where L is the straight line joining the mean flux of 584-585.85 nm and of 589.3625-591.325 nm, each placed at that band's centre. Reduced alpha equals 0.17 mag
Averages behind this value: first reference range 12.9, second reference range 12.1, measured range 10.6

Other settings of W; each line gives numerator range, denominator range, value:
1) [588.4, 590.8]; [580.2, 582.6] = 0.86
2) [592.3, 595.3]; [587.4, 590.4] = 1.16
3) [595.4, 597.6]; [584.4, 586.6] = 1.07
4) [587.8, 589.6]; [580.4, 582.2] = 0.83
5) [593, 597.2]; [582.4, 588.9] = 1.06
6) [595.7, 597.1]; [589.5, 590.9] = 1.11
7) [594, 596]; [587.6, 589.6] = 1.21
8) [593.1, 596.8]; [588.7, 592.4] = 1.11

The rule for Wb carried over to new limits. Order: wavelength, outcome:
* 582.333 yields 12.82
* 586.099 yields 12.51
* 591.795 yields 12.62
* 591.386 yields 13.14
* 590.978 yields 12.94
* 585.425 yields 12.49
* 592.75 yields 12.85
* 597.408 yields 13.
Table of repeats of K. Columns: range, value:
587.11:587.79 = 12.3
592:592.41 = 13.2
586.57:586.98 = 13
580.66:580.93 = 13.3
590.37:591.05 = 12.5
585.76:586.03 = 12.6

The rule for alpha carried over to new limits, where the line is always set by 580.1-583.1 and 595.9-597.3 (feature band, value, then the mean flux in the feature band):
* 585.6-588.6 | 0.07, 12.4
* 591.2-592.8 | 0.02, 13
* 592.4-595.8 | 0.01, 13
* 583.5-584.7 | -0.03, 13.6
